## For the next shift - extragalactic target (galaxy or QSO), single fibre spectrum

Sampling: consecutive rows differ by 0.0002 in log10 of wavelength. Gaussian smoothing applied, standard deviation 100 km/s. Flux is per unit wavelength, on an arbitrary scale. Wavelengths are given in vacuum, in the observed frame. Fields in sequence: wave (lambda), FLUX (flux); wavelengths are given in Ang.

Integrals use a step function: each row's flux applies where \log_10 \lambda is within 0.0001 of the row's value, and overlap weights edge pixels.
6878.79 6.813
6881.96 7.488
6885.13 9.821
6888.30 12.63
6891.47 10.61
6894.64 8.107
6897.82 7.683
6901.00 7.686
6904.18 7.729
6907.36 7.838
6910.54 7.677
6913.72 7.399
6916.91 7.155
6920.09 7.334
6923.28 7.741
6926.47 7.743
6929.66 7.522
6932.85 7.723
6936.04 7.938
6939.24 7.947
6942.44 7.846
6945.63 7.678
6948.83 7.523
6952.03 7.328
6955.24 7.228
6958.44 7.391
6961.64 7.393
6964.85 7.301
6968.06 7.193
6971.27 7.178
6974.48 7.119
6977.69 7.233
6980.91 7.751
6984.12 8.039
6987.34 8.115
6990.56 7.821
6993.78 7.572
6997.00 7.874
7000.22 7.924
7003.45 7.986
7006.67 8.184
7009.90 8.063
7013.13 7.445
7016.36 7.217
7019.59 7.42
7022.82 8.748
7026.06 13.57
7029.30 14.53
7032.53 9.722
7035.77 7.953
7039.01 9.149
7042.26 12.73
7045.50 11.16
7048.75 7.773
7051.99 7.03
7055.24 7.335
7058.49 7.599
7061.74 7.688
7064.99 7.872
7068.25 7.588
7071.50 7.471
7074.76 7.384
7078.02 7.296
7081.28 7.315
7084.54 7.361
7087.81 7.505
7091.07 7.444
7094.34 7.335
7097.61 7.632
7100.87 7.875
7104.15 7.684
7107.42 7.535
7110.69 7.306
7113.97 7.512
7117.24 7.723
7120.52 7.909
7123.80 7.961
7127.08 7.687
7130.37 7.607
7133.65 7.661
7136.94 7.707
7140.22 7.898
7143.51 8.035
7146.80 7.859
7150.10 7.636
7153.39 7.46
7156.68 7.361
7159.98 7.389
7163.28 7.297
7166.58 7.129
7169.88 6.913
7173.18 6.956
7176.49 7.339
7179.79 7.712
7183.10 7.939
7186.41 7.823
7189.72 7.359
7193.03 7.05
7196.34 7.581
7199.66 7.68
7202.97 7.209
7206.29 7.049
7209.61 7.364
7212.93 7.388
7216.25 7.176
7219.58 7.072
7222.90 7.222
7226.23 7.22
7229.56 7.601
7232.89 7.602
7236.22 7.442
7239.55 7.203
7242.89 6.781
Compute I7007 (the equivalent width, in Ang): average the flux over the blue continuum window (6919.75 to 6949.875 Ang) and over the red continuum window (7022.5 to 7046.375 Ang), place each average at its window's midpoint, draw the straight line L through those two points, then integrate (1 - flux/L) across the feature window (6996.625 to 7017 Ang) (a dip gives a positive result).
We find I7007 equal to 4.6 Ang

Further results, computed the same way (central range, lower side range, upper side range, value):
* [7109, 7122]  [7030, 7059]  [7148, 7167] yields 0.7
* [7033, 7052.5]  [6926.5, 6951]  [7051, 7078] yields -5.0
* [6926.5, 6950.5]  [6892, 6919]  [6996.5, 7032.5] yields 1.2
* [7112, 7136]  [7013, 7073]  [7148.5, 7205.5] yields 0.9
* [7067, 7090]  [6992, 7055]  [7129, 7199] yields 2.8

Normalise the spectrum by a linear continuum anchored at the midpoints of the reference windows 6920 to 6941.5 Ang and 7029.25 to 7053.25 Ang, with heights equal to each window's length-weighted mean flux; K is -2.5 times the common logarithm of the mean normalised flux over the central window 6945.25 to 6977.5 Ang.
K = 0.14 mag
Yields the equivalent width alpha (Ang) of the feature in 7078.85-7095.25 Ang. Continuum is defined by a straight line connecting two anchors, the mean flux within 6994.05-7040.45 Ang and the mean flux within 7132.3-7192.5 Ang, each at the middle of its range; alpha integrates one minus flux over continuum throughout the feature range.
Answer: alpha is 1.7 Ang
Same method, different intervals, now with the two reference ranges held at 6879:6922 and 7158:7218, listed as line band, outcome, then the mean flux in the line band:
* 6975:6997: 0.9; 7.73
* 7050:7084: 1.4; 7.46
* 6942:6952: 0.7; 7.61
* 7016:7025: -0.3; 8.23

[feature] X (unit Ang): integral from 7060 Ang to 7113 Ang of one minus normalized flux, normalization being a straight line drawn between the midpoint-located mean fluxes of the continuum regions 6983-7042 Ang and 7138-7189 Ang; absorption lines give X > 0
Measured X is 4.3 Ang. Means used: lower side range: 8.84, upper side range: 7.52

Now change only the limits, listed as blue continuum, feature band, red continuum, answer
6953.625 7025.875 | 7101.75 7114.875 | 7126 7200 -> 0.1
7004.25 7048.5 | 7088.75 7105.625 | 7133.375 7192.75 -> 1.8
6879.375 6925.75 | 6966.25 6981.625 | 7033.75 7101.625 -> 1.7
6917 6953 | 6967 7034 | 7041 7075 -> -3.4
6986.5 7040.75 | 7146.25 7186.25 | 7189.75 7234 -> 1.3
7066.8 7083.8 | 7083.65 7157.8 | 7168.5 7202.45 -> -2.3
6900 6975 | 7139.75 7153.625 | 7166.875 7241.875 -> -0.8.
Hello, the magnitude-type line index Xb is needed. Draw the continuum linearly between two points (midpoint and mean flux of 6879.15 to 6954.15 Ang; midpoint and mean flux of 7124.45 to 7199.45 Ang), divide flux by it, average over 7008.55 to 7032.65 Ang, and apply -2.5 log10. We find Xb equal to -0.22 mag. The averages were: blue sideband 8.06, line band 9.6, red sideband 7.53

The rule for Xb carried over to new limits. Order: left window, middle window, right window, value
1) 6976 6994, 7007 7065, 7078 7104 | -0.187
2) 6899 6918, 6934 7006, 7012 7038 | 0.138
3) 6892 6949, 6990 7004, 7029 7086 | 0.044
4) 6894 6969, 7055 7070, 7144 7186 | -0.020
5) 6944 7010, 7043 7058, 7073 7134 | -0.128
